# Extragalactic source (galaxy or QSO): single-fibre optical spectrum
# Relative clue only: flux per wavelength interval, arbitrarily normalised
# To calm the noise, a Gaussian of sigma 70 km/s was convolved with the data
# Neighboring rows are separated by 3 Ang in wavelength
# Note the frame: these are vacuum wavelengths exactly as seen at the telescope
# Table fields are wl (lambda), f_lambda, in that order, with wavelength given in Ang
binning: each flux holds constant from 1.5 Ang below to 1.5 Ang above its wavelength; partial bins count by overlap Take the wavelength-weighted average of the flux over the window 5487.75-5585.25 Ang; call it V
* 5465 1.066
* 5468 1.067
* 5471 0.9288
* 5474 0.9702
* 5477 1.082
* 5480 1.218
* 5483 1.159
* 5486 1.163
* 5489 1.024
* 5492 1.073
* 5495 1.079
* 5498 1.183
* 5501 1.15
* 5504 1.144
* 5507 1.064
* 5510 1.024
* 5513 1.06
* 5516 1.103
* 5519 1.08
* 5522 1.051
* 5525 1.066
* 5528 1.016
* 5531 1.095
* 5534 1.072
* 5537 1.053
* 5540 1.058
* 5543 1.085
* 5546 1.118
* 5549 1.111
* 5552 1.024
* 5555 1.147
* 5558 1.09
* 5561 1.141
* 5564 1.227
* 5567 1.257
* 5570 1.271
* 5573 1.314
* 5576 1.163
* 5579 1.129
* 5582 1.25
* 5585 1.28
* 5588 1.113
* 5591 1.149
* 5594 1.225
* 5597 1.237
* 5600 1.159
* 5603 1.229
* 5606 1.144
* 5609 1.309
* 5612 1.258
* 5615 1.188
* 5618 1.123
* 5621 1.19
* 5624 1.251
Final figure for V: 1.12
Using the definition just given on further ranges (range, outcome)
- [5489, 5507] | 1.11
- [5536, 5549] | 1.08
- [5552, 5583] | 1.19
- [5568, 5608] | 1.21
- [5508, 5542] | 1.06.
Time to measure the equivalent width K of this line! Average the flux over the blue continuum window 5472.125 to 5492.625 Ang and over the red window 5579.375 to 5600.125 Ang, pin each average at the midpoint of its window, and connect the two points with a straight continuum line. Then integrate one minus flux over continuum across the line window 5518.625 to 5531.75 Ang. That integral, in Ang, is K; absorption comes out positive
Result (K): 0.9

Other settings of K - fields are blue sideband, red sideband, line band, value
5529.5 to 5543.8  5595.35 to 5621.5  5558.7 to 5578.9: -1.5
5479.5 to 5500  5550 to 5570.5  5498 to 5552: 2.9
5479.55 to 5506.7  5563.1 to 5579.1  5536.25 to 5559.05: 2.2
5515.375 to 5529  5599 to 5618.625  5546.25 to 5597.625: -1.6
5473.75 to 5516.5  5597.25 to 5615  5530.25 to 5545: 1.0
